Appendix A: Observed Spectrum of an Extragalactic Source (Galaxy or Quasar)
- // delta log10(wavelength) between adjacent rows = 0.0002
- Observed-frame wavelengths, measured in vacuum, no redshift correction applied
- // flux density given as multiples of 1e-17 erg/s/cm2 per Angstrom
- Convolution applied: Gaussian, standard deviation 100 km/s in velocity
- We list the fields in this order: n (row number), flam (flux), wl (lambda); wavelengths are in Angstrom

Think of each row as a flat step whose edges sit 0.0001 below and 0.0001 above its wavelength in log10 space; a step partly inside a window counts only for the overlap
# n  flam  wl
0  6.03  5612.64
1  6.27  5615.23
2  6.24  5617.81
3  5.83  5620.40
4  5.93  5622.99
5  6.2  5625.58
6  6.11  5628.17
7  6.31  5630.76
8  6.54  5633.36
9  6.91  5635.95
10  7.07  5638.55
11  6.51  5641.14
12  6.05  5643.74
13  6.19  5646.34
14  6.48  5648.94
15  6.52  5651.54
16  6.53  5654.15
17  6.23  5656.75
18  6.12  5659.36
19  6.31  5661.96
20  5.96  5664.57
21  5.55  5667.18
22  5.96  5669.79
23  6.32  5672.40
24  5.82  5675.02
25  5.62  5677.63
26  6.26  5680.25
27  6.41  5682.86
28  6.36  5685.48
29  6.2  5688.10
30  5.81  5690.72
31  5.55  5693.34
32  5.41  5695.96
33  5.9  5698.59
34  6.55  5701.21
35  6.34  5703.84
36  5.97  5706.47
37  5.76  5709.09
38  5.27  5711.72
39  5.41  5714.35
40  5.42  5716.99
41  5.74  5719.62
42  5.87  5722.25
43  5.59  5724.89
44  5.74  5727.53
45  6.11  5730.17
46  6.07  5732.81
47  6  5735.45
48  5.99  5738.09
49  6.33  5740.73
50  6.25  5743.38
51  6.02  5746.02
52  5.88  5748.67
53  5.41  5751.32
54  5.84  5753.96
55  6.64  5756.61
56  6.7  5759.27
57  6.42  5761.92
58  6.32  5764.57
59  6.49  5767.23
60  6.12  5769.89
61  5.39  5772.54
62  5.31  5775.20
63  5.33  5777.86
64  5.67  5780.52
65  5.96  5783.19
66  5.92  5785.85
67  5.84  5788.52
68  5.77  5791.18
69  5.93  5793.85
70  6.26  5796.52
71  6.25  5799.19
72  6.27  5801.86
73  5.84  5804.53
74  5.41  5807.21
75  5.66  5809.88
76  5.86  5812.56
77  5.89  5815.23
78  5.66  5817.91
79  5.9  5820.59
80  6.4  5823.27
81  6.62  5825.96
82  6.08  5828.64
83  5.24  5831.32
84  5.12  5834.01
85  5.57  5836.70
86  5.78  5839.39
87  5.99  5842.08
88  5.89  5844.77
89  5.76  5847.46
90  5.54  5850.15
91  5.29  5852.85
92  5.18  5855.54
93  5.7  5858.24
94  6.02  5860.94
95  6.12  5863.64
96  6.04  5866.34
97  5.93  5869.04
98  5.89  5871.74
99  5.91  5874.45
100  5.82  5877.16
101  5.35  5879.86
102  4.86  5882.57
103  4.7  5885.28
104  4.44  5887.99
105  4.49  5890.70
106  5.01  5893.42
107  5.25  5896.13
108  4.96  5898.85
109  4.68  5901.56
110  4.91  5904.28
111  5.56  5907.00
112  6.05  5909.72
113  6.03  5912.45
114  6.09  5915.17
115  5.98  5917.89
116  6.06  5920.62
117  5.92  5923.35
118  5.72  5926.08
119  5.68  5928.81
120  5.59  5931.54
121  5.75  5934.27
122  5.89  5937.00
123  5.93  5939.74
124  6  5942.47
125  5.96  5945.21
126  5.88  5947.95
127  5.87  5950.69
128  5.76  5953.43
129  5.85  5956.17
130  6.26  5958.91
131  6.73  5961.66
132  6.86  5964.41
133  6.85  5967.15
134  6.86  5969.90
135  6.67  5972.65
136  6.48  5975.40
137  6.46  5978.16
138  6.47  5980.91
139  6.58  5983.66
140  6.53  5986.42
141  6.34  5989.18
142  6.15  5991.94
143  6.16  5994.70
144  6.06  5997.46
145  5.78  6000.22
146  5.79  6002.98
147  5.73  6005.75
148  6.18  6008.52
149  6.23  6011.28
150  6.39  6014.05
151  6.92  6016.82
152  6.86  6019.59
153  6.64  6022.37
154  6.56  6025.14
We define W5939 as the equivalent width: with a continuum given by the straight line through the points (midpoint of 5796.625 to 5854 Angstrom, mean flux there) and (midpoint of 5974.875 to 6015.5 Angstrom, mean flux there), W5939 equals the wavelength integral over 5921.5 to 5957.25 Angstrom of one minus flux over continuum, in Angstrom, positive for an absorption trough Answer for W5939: 1.5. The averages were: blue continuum 5.82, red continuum 6.22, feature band 5.83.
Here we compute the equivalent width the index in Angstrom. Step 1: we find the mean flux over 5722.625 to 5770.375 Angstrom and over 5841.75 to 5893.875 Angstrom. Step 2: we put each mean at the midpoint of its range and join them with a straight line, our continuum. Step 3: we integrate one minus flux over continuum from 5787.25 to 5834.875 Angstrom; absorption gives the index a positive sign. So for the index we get -1.0 Angstrom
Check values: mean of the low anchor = 6.1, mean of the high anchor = 5.49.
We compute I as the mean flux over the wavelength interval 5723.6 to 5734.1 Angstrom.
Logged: 5.87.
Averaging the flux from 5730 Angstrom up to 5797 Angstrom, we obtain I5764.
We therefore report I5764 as 5.99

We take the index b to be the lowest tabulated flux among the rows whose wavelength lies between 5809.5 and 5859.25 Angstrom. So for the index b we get 5.12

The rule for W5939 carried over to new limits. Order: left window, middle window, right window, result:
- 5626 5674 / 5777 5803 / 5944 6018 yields 1.5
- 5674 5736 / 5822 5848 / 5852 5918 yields -1.3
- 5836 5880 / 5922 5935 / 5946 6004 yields 0.8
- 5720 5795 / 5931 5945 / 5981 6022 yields 0.8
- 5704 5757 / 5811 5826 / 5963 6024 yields 0.1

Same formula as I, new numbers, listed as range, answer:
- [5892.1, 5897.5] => 5.13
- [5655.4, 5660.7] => 6.19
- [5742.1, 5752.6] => 5.89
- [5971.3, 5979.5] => 6.53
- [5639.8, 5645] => 6.3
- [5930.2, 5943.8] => 5.83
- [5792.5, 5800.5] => 6.14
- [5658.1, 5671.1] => 5.98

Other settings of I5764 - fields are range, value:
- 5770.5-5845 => 5.82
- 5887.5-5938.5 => 5.5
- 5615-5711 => 6.16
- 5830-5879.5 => 5.7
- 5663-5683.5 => 5.98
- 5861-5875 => 5.99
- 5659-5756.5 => 5.93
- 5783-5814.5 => 5.91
